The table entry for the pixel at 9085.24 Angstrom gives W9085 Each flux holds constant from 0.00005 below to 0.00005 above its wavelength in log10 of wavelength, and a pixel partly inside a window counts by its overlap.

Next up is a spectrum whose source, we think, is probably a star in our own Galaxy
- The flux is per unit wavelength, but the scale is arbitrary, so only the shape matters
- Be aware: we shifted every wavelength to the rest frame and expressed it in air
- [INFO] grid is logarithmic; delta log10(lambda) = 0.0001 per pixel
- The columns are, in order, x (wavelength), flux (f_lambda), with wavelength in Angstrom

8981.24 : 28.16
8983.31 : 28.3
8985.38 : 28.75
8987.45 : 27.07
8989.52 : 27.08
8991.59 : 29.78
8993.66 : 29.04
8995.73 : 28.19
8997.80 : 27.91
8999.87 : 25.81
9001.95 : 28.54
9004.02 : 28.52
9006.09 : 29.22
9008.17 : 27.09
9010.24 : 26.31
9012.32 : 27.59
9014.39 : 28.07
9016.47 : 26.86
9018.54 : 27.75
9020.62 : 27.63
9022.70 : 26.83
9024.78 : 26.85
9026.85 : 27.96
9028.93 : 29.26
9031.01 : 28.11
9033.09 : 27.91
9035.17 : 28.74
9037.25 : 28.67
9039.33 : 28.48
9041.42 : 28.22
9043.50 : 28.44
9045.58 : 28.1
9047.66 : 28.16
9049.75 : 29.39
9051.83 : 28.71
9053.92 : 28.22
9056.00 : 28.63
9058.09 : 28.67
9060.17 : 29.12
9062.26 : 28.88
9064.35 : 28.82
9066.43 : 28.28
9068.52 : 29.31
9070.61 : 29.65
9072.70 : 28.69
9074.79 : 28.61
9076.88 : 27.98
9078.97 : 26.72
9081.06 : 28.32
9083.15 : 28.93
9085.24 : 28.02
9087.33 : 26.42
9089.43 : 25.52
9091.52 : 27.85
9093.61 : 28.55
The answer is 28.02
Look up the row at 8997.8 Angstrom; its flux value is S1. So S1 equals 27.91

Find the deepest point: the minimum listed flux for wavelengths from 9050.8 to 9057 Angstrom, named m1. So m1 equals 28.22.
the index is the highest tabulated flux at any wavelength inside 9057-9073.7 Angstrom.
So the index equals 29.65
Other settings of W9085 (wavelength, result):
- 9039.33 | 28.48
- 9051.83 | 28.71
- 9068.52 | 29.31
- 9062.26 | 28.88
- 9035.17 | 28.74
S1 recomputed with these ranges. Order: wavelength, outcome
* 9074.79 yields 28.61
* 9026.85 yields 27.96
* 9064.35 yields 28.82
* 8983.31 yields 28.3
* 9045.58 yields 28.1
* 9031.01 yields 28.11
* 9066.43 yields 28.28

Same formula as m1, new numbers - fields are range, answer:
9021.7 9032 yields 26.83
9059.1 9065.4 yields 28.82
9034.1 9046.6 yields 28.1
